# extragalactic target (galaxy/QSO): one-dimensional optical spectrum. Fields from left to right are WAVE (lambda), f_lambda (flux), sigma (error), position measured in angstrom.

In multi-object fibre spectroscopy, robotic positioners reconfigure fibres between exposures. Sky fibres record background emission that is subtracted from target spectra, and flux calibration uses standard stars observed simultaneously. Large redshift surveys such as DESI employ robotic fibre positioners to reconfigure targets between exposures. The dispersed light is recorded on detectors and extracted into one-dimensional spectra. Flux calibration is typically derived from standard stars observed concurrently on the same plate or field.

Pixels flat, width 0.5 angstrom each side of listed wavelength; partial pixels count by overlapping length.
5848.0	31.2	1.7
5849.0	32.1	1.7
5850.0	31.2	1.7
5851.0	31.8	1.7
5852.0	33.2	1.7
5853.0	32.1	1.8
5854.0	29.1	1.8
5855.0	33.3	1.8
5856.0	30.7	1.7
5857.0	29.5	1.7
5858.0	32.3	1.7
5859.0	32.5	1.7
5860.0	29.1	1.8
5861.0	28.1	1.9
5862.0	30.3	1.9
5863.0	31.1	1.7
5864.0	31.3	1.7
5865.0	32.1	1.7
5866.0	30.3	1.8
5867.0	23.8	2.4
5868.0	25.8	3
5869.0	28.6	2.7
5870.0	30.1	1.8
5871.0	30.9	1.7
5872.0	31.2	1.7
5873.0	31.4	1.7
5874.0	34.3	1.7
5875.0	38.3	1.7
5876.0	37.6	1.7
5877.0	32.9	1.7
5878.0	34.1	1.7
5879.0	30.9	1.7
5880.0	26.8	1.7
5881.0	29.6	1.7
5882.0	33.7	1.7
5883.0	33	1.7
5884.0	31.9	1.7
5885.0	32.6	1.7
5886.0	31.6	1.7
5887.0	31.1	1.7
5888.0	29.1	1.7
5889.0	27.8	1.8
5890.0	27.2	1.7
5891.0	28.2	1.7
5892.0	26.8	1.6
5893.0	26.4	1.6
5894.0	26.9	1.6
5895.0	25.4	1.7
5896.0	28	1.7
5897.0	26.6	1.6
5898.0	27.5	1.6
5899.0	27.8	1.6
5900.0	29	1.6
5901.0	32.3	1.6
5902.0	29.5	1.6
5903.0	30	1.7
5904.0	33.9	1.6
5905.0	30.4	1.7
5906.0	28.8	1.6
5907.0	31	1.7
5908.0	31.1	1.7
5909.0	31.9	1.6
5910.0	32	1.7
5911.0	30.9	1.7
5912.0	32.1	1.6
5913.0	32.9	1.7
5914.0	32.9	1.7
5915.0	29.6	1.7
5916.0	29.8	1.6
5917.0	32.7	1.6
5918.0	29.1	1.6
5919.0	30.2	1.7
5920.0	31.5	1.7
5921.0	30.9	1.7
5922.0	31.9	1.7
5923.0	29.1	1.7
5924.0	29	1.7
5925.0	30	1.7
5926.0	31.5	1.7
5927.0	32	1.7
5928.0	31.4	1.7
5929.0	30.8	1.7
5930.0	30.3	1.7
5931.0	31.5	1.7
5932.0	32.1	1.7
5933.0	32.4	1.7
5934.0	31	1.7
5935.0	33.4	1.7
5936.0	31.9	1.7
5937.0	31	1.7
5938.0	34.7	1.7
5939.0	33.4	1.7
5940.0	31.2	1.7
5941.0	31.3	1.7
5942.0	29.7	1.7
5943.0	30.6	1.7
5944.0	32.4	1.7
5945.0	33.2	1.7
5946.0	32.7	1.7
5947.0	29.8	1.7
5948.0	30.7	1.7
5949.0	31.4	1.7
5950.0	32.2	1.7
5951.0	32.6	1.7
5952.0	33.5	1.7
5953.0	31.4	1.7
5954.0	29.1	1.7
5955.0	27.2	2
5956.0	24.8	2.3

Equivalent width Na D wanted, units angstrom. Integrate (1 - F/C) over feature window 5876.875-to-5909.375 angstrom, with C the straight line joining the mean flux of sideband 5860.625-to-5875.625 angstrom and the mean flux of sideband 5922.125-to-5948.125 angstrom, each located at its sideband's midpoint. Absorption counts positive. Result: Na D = 1.2 angstrom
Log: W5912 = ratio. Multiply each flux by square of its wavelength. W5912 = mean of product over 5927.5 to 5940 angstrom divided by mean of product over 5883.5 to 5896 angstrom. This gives 1.13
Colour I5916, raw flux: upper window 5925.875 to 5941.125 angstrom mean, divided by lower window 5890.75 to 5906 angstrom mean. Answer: 1.12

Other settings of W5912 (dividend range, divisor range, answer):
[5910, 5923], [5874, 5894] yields 1.02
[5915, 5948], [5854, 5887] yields 1.02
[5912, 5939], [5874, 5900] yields 1.05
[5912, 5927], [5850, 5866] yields 1.01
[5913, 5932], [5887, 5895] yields 1.13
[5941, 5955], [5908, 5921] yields 1.01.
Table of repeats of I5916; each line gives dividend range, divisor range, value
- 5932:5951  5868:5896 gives 1.04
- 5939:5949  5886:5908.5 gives 1.09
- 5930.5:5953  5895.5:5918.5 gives 1.05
